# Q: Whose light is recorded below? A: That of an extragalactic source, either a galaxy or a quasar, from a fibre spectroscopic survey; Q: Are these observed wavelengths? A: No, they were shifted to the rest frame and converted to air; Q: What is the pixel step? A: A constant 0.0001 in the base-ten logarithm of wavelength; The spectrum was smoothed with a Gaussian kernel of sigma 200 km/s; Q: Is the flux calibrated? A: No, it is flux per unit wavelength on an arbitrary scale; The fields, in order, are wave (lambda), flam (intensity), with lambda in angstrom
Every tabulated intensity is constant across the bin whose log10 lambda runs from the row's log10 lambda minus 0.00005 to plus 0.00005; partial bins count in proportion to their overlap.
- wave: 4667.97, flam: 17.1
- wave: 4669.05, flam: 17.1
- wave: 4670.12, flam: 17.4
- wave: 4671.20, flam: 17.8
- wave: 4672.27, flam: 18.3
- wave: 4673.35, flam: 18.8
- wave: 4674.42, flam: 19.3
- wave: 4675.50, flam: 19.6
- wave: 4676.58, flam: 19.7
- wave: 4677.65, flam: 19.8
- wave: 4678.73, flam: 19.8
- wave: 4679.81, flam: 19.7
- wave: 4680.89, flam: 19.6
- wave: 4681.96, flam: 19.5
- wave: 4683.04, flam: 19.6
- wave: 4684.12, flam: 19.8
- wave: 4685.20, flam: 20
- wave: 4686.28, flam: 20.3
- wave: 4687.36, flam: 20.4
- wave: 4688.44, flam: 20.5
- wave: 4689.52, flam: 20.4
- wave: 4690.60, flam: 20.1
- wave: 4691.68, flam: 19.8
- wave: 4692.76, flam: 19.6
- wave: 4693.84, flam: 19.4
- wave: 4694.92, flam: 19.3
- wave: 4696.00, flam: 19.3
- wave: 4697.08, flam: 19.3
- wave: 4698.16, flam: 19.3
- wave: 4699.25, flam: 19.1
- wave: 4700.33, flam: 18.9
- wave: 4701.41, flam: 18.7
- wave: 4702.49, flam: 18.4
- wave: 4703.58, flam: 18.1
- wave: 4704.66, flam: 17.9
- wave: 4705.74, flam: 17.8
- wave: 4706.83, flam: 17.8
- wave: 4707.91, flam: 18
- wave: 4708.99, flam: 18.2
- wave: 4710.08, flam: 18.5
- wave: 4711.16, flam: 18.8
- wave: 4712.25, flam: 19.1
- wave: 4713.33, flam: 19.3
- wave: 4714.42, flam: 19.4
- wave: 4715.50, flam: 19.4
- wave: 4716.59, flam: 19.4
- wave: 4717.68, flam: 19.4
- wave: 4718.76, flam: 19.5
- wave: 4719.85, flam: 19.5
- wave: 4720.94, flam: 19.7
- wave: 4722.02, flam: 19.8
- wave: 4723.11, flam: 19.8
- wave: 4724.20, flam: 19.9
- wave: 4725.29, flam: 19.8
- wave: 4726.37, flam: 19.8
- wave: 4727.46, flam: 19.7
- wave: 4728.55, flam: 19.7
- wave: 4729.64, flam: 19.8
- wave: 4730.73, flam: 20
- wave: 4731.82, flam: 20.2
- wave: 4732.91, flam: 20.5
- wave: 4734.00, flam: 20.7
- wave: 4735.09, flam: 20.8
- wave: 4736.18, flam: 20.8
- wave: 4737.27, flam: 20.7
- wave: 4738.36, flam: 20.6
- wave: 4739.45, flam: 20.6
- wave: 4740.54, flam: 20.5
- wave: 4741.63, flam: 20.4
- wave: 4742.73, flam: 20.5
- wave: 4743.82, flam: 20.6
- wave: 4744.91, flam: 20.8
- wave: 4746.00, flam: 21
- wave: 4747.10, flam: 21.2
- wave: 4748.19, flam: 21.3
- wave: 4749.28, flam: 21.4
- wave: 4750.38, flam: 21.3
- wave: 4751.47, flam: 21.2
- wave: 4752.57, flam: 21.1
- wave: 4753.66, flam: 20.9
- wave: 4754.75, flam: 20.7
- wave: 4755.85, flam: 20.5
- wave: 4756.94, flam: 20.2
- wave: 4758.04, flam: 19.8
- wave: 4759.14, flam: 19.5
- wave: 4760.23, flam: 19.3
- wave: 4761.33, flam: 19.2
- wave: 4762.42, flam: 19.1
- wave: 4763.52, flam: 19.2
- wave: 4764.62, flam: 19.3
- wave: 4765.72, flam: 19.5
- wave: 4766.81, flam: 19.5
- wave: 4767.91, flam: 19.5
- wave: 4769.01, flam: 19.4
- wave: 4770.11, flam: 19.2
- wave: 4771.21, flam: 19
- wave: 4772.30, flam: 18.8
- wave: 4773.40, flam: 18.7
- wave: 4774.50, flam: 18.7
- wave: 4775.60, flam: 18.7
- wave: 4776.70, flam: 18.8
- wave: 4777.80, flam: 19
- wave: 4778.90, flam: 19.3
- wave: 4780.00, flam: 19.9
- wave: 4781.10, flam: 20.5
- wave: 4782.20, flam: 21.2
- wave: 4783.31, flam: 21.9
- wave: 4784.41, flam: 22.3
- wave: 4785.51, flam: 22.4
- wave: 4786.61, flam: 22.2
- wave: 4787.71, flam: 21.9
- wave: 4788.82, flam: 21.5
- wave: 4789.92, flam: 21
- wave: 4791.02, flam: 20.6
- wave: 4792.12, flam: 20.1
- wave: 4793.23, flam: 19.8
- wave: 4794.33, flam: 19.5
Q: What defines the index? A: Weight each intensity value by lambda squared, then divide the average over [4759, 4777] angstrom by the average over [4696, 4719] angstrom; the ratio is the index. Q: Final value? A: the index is 1.0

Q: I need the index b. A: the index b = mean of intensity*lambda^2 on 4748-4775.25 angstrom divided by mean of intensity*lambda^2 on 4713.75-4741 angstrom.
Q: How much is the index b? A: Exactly 1.0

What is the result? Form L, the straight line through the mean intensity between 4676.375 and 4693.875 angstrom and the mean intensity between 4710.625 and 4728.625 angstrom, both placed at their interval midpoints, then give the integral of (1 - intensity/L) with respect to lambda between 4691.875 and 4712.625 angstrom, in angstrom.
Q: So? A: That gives 1.0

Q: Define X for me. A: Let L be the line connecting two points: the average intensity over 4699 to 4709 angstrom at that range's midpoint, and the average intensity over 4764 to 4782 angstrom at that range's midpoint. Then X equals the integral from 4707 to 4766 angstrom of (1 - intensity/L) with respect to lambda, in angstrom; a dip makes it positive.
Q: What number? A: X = -3.9 angstrom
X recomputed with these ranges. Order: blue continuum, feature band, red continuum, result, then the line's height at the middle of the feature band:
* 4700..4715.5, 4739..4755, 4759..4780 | -1.7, 18.9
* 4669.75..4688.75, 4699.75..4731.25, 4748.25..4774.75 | 0.8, 19.6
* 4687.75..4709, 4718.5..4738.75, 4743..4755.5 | 0.1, 20.2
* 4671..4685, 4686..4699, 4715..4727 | -0.2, 19.5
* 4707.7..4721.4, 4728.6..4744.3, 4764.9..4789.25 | -0.8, 19.4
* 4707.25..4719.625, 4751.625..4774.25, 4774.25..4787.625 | 0.5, 20.1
